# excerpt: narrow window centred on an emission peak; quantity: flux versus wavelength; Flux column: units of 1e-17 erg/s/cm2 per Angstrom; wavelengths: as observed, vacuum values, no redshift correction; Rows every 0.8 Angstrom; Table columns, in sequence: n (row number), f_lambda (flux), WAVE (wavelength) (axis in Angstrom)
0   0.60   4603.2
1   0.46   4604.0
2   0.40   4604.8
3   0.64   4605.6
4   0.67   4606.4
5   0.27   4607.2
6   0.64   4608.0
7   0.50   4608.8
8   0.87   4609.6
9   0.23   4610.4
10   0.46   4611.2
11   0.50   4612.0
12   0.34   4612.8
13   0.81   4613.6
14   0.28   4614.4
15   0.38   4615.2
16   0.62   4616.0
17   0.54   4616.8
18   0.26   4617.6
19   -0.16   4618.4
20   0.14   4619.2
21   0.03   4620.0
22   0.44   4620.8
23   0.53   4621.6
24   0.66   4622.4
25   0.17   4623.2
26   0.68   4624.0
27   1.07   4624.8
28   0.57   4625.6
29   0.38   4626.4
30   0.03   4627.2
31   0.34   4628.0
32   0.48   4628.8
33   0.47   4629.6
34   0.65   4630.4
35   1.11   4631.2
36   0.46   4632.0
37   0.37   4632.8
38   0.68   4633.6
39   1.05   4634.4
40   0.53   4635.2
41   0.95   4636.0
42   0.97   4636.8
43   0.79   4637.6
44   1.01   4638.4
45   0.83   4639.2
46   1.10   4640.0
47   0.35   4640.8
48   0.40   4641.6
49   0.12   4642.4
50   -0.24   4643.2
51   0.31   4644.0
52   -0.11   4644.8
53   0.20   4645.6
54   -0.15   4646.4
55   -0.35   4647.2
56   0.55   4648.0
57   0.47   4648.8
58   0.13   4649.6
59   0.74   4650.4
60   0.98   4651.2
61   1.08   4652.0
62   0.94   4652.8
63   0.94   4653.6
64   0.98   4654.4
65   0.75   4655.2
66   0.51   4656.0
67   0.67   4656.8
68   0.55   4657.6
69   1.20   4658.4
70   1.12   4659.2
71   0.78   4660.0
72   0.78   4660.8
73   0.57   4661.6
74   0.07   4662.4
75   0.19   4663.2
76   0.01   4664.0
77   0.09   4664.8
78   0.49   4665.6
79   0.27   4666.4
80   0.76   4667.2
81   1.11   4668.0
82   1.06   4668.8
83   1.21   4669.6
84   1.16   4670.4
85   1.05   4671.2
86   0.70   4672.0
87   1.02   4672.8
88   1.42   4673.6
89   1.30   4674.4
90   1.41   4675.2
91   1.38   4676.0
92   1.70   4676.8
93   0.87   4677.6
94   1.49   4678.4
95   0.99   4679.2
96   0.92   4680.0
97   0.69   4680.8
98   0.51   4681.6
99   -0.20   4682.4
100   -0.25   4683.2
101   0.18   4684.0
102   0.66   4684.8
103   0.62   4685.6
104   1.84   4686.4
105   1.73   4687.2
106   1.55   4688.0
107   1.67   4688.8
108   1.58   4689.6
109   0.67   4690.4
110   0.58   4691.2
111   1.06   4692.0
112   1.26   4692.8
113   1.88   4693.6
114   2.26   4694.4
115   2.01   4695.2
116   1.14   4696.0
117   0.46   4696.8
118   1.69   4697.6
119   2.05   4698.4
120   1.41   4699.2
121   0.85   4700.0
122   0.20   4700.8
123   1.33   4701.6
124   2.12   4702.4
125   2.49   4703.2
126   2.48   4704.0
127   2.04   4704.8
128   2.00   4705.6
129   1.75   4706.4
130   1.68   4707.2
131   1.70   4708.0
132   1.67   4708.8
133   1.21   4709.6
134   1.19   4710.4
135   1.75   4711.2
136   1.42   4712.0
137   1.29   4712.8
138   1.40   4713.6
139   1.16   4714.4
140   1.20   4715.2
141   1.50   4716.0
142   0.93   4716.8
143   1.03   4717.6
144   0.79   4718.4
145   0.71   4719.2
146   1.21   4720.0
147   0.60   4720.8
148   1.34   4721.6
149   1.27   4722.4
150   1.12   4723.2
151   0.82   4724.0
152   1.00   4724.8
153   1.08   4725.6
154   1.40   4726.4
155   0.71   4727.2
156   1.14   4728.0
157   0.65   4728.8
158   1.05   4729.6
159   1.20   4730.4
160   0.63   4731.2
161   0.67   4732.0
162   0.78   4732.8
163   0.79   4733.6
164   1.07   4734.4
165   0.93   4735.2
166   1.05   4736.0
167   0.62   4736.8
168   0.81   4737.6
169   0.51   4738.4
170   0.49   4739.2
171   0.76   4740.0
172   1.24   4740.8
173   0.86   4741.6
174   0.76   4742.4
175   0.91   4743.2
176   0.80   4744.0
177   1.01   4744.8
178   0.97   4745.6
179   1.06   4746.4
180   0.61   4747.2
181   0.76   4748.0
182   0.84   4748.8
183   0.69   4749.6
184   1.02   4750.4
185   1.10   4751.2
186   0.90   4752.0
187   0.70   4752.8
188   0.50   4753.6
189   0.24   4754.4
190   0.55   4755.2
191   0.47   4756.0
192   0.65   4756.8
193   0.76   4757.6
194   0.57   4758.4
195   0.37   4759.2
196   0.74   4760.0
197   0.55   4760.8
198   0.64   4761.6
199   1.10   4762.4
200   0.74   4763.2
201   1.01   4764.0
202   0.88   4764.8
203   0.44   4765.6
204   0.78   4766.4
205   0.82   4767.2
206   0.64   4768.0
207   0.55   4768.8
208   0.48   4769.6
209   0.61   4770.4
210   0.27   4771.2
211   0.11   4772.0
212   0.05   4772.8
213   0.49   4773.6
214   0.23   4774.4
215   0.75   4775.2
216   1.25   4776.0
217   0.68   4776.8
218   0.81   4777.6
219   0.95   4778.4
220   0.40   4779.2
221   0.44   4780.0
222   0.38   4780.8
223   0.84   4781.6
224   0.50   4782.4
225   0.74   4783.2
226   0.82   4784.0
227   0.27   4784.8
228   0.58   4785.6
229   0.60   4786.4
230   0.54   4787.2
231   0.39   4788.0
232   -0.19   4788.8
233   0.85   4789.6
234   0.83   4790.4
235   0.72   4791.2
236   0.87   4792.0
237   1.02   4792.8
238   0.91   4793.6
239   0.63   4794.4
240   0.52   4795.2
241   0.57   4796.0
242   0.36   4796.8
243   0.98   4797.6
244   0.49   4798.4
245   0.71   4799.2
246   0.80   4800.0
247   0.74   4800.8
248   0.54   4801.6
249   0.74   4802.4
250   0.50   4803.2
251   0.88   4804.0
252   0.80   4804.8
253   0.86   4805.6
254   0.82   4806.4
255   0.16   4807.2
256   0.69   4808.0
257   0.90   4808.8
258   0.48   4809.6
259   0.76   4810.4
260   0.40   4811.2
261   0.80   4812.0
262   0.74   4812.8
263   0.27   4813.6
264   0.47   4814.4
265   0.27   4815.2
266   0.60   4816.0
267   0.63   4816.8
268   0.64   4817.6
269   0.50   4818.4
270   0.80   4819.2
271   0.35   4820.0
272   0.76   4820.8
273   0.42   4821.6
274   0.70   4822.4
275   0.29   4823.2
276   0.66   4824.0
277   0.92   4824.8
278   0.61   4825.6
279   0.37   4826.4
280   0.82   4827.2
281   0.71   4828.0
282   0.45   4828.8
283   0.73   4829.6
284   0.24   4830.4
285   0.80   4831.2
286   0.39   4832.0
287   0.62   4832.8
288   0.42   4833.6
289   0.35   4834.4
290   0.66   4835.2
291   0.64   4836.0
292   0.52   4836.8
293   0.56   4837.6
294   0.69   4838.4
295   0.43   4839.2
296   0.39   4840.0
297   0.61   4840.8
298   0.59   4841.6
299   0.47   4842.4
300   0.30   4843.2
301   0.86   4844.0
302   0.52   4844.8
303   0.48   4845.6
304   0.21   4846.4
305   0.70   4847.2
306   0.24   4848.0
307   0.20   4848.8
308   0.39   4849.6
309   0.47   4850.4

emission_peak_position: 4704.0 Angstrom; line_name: Lyman alpha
